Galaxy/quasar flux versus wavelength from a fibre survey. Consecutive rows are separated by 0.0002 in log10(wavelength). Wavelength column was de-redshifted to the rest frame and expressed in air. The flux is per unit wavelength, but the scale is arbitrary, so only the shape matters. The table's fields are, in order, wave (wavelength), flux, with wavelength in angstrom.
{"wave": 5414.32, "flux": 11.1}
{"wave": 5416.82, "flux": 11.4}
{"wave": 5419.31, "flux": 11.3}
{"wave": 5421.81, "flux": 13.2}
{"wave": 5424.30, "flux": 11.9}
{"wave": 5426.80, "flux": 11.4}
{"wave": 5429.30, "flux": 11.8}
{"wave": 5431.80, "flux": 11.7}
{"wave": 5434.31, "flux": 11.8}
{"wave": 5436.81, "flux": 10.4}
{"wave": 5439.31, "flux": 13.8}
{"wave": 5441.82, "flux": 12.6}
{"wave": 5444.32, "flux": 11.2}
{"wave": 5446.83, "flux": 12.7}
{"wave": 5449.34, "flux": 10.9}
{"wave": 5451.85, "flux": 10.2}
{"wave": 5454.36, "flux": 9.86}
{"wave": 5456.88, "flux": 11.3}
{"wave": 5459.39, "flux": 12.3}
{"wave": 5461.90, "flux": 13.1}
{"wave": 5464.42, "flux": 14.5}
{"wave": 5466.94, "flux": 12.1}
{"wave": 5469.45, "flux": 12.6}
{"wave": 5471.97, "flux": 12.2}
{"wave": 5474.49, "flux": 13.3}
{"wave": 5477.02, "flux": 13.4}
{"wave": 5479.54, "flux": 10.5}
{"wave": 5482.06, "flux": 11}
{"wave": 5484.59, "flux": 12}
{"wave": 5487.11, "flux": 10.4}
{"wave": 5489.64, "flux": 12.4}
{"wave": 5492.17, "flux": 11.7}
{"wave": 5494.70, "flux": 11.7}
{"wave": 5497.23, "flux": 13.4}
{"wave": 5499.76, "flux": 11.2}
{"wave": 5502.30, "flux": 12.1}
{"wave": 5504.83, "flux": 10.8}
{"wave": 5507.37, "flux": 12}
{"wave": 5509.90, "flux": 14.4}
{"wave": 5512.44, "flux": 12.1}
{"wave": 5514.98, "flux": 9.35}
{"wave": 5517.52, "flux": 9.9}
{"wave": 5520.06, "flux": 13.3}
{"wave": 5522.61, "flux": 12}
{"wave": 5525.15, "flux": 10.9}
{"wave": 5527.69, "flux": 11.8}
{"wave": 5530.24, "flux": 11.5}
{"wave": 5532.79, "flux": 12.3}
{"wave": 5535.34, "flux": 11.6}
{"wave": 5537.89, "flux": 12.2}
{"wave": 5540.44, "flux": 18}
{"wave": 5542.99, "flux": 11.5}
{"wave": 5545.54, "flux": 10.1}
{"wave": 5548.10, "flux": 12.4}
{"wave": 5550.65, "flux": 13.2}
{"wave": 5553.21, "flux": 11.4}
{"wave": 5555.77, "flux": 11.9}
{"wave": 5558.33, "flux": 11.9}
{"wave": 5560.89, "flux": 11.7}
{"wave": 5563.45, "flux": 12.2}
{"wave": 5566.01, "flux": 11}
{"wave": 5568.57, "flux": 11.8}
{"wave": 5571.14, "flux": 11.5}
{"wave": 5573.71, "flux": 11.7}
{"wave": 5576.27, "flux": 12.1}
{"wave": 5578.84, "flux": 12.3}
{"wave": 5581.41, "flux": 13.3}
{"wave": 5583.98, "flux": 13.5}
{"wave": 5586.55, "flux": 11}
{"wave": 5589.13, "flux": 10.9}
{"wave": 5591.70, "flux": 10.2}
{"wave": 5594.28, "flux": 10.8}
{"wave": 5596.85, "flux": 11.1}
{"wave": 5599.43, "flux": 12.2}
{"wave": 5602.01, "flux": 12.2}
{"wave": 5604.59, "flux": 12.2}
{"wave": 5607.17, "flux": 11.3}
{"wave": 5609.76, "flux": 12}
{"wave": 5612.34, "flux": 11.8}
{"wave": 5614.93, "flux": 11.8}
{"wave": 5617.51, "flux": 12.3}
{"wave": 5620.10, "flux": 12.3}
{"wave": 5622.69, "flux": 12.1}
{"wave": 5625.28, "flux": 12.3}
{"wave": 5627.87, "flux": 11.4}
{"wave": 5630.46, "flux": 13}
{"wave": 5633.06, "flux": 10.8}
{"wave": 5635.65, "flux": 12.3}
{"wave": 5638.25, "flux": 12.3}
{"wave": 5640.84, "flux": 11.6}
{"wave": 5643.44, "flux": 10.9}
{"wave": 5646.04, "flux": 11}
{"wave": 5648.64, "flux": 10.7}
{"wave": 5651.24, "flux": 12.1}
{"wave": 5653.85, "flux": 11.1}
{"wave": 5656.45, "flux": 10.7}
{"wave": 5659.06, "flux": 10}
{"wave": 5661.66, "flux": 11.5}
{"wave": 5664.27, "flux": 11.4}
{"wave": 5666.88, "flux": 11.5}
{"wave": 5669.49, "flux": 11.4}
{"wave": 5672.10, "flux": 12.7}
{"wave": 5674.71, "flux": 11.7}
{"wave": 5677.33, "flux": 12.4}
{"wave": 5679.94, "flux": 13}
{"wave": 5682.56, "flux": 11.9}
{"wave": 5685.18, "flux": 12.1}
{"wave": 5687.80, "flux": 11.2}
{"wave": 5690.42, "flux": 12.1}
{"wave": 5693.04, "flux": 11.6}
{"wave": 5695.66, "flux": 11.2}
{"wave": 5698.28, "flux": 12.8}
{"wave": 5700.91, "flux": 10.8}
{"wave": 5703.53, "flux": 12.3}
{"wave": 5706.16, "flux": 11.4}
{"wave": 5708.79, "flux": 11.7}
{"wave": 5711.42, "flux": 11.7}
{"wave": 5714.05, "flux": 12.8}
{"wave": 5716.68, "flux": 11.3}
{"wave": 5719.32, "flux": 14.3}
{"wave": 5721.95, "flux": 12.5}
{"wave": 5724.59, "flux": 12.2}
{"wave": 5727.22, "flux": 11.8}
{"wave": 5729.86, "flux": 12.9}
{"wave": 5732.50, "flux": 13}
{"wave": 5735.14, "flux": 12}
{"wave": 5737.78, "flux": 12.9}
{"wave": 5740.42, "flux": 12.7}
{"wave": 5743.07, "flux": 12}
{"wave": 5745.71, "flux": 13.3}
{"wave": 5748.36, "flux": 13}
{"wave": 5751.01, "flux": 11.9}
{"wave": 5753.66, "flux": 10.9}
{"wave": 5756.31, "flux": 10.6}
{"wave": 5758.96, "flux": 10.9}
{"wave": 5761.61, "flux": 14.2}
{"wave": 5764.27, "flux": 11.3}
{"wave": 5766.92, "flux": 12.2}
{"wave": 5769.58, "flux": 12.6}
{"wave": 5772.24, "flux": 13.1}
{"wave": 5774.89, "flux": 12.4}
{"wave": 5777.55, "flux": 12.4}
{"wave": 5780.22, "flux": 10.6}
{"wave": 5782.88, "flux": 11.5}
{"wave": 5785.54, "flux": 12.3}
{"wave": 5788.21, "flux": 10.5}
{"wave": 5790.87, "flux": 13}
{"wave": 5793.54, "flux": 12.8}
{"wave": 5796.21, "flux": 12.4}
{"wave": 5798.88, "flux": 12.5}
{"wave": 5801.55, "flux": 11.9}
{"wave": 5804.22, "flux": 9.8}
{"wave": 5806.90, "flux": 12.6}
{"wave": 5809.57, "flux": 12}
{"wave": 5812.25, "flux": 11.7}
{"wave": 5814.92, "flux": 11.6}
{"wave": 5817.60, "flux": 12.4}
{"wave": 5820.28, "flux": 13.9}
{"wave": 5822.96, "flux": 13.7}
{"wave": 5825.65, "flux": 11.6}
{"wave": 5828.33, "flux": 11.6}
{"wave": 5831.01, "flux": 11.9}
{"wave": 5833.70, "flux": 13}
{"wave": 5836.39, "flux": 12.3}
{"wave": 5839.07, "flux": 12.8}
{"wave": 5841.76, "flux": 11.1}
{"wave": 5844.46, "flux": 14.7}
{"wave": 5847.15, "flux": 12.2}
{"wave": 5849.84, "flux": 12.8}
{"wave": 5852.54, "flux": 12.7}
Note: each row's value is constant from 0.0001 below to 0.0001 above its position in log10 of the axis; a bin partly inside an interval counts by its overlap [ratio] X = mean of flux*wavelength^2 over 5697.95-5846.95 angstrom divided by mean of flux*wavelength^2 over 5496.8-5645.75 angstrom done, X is 1.1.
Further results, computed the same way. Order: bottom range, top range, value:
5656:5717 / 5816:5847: 1.13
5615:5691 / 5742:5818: 1.07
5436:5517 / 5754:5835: 1.14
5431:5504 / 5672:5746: 1.11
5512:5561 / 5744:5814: 1.09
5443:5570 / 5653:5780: 1.08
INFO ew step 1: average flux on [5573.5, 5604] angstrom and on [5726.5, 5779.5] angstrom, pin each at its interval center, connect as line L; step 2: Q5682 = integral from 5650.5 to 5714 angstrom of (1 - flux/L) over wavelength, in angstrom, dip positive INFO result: 2.0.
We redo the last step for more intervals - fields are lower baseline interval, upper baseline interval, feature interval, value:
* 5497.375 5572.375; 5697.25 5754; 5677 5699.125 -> 0.4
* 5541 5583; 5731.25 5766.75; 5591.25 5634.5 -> 1.0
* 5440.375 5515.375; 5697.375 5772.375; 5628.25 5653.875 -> 1.1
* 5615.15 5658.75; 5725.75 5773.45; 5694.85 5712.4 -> 0.5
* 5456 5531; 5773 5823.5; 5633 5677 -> 2.2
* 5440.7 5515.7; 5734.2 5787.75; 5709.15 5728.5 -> -0.4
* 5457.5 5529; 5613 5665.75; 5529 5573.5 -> -1.0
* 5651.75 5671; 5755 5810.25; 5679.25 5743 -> -3.7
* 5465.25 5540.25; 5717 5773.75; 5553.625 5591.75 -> 0.8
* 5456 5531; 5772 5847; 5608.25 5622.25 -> 0.0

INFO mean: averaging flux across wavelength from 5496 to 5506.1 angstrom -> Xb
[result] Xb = 11.9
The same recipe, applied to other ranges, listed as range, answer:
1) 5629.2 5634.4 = 11.9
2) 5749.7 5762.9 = 11.7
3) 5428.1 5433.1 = 11.7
